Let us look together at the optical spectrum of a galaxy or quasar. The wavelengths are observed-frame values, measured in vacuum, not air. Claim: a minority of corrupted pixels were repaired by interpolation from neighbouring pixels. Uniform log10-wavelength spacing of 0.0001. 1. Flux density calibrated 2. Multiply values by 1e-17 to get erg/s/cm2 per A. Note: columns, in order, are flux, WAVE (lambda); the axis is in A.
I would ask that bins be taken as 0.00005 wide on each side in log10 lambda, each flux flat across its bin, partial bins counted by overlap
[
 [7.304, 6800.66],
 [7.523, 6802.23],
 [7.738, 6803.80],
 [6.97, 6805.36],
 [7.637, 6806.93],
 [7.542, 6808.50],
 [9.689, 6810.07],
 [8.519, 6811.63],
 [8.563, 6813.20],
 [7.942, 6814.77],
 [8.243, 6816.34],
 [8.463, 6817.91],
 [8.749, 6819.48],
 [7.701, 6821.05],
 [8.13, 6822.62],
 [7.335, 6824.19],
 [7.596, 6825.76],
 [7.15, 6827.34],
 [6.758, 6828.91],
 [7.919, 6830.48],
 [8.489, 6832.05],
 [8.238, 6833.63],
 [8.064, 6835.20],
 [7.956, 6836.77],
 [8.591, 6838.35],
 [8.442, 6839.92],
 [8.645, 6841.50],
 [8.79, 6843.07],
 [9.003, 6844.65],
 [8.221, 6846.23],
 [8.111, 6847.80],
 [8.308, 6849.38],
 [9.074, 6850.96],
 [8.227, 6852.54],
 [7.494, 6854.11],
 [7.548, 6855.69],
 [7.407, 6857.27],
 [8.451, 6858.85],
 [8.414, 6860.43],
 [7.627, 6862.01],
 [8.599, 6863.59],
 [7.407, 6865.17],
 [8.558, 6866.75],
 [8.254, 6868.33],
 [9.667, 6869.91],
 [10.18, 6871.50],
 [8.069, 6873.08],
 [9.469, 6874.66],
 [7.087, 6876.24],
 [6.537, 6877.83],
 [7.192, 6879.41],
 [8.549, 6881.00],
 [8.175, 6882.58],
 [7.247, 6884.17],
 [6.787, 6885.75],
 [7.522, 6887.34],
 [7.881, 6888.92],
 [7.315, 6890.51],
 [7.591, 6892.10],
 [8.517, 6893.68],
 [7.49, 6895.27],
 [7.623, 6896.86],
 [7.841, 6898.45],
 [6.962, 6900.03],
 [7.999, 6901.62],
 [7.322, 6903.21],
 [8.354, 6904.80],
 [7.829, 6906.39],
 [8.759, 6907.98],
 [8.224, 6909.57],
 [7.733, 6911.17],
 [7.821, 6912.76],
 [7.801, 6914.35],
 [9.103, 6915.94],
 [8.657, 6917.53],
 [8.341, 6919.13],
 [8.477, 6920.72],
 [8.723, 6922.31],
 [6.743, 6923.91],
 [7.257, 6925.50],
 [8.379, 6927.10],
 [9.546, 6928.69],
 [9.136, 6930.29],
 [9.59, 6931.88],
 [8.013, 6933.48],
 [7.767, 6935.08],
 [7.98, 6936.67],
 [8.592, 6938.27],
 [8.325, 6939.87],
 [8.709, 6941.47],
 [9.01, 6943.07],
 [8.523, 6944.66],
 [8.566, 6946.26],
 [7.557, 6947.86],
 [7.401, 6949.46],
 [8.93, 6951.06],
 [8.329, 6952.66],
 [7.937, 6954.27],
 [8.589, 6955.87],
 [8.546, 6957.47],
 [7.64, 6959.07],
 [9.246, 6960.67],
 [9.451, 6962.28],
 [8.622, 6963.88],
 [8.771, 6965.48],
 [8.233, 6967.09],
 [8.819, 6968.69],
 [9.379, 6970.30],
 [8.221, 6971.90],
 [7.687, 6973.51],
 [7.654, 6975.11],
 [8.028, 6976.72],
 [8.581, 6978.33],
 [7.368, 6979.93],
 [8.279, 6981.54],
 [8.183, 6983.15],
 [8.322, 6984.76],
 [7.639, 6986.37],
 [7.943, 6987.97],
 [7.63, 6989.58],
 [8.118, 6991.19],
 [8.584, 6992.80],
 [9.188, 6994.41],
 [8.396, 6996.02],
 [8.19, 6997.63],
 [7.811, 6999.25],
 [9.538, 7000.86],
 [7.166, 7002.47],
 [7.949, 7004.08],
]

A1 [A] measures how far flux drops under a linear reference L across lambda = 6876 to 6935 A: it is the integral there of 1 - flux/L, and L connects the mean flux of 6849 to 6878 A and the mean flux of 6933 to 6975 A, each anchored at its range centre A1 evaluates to 2.67 A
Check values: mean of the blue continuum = 8.26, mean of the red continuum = 8.41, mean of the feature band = 7.96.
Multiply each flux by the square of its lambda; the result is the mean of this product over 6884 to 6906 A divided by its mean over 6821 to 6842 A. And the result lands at 0.98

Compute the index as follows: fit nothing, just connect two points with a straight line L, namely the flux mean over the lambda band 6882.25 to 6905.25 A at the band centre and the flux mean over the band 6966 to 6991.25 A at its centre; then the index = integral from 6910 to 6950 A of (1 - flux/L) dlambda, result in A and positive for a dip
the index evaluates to -2.4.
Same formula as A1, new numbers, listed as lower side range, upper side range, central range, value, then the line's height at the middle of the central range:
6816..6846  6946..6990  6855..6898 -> 1.05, 8.17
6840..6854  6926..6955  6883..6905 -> 2.27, 8.47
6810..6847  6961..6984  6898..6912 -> 0.68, 8.3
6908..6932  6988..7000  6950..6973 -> -0.84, 8.29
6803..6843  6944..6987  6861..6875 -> -0.82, 8.14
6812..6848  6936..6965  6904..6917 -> 0.21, 8.35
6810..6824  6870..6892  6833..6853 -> -0.70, 8.16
